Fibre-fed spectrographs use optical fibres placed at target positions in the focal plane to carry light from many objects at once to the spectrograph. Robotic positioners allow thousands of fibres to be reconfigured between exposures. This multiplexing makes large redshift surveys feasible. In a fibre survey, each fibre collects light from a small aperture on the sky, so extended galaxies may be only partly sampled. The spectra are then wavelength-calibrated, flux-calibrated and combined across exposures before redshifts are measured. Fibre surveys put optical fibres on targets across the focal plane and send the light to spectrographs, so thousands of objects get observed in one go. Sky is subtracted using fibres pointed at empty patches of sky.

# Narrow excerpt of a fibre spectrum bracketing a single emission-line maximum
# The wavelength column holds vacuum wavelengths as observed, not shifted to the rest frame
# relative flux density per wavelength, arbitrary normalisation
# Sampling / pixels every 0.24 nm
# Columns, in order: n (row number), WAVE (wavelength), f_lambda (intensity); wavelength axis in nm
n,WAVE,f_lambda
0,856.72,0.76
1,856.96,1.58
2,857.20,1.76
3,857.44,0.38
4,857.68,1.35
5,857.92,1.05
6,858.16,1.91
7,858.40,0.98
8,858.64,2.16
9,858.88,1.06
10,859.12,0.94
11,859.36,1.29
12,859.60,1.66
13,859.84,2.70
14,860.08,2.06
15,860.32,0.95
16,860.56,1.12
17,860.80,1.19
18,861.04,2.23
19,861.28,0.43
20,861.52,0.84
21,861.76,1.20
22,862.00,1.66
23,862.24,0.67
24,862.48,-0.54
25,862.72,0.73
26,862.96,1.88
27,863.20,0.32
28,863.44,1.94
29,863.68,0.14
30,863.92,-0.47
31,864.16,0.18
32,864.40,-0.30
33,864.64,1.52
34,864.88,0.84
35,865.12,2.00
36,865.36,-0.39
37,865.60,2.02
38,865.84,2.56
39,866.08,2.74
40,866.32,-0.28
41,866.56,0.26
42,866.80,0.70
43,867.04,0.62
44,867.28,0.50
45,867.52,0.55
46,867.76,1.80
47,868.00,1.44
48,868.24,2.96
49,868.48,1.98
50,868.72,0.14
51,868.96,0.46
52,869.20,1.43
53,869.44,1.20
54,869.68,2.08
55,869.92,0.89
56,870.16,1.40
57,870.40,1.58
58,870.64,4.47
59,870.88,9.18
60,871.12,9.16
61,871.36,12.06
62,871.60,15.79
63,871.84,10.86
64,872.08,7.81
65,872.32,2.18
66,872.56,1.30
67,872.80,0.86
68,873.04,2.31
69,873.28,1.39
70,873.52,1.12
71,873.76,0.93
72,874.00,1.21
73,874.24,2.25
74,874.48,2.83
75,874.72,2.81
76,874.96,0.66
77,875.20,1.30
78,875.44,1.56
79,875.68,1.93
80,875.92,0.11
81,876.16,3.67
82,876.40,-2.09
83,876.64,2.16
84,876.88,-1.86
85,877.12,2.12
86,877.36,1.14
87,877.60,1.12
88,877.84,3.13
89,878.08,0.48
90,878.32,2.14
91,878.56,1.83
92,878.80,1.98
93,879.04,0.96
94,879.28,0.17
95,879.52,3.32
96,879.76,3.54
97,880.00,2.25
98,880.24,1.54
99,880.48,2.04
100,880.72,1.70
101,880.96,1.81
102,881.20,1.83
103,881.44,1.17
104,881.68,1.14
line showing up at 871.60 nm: [O II] 3727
